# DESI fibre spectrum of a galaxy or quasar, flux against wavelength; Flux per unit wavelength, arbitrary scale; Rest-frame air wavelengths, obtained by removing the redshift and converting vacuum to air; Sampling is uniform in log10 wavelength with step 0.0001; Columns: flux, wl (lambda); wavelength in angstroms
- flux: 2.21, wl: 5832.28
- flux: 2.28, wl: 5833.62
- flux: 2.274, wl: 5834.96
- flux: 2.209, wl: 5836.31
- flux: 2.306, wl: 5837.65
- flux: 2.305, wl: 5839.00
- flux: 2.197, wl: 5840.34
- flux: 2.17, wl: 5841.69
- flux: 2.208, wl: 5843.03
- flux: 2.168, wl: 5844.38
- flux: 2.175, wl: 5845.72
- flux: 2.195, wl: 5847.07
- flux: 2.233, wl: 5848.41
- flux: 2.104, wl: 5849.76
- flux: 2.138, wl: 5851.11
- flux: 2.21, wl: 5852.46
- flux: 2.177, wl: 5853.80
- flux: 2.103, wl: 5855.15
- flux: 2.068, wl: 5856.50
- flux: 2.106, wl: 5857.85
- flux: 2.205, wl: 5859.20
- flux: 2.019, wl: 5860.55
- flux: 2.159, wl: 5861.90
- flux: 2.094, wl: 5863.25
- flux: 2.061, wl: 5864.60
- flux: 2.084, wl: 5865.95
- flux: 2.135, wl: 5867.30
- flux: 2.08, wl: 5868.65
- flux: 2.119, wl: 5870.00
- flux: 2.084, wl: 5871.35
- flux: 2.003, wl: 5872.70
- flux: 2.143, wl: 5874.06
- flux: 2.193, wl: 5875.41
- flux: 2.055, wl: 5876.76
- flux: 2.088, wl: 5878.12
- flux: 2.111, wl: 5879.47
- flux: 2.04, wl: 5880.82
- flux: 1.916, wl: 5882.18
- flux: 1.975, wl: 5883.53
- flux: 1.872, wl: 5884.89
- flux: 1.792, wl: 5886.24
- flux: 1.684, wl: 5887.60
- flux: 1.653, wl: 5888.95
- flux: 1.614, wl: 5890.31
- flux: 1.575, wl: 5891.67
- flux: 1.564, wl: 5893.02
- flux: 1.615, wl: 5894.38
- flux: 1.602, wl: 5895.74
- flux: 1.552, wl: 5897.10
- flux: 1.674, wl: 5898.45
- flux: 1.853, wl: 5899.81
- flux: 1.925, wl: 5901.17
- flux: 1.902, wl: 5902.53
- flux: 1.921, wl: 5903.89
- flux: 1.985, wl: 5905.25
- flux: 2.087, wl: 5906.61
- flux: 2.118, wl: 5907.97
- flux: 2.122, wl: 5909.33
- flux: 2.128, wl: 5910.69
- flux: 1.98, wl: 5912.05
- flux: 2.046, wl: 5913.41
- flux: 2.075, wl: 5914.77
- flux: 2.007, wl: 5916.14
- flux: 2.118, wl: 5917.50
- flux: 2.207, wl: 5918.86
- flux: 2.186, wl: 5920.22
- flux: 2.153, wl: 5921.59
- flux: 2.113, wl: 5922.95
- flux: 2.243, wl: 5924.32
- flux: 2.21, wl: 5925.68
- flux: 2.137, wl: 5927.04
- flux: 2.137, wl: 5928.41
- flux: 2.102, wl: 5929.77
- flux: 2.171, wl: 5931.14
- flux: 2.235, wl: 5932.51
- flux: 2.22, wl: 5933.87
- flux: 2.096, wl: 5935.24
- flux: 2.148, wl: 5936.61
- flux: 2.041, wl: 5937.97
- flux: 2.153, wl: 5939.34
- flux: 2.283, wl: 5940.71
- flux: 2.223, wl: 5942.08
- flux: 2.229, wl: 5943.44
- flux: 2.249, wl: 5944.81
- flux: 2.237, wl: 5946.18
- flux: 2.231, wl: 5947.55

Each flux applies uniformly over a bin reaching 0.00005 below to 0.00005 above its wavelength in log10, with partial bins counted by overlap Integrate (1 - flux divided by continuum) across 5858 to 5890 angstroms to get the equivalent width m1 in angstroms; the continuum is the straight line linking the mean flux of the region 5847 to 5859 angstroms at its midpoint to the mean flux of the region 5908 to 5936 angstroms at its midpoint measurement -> 1.8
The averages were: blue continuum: 2.15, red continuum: 2.13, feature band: 2.02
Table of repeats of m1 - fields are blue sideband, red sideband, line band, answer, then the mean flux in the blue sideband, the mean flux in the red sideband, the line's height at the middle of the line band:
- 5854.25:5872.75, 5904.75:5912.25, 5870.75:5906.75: 3.8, 2.1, 2.08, 2.09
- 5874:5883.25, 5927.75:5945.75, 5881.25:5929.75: 4.2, 2.07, 2.18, 2.12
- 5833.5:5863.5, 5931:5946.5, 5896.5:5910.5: 1.7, 2.18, 2.19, 2.19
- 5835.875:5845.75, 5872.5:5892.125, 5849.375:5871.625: -0.4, 2.22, 1.91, 2.08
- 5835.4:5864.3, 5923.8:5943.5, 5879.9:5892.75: 2.3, 2.17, 2.17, 2.17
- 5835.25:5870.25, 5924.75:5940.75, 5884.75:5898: 3.2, 2.16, 2.16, 2.16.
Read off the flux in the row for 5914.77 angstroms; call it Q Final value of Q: 2.075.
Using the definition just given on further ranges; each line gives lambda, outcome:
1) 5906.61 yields 2.087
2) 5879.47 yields 2.111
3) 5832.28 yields 2.21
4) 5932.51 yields 2.235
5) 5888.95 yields 1.653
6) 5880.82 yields 2.04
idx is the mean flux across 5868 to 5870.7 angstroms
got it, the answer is 2.1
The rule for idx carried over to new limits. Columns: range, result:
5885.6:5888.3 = 1.74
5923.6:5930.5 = 2.17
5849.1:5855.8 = 2.15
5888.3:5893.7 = 1.6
